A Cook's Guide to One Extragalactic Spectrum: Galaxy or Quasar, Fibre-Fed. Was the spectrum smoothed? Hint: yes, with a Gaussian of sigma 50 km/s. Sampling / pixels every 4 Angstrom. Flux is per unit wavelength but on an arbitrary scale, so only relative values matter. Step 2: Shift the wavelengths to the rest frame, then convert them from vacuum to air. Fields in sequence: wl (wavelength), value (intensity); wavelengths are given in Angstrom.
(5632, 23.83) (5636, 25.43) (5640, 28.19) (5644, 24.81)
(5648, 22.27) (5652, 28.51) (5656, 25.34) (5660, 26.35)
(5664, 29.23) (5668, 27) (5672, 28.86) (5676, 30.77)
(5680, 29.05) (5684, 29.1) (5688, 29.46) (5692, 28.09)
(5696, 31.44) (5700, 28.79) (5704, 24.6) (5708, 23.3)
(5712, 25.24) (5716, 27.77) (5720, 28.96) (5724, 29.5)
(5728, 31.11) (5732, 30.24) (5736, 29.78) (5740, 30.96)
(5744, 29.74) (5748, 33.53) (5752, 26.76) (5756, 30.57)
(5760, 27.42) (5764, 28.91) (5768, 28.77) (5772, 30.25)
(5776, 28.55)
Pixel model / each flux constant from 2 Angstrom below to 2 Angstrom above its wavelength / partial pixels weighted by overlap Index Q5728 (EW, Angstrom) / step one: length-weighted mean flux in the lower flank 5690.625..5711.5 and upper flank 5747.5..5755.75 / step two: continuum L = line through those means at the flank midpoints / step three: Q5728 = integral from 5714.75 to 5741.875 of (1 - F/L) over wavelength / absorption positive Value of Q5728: -1.30 Angstrom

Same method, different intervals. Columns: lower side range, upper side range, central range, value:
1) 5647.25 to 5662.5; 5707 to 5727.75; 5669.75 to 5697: -2.8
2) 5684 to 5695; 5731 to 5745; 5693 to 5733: 2.1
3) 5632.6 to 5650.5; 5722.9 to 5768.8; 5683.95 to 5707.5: -0.6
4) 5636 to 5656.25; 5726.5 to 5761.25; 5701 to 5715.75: 1.8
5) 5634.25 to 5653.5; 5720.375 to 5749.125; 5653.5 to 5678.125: -0.9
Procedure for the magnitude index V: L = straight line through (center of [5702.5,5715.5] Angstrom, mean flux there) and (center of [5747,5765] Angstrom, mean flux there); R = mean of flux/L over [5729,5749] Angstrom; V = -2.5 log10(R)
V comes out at -0.12 mag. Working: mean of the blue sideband 24.8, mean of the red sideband 29.2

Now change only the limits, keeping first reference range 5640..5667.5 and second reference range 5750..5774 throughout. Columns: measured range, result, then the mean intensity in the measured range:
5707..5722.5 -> 0.04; 26.6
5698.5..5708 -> 0.06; 25.9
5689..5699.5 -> -0.09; 29.6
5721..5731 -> -0.08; 30.2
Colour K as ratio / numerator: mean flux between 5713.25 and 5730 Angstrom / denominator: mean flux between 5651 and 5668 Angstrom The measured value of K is 1.1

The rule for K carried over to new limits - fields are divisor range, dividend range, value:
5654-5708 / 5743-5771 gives 1.05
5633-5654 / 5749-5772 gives 1.12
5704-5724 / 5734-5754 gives 1.14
